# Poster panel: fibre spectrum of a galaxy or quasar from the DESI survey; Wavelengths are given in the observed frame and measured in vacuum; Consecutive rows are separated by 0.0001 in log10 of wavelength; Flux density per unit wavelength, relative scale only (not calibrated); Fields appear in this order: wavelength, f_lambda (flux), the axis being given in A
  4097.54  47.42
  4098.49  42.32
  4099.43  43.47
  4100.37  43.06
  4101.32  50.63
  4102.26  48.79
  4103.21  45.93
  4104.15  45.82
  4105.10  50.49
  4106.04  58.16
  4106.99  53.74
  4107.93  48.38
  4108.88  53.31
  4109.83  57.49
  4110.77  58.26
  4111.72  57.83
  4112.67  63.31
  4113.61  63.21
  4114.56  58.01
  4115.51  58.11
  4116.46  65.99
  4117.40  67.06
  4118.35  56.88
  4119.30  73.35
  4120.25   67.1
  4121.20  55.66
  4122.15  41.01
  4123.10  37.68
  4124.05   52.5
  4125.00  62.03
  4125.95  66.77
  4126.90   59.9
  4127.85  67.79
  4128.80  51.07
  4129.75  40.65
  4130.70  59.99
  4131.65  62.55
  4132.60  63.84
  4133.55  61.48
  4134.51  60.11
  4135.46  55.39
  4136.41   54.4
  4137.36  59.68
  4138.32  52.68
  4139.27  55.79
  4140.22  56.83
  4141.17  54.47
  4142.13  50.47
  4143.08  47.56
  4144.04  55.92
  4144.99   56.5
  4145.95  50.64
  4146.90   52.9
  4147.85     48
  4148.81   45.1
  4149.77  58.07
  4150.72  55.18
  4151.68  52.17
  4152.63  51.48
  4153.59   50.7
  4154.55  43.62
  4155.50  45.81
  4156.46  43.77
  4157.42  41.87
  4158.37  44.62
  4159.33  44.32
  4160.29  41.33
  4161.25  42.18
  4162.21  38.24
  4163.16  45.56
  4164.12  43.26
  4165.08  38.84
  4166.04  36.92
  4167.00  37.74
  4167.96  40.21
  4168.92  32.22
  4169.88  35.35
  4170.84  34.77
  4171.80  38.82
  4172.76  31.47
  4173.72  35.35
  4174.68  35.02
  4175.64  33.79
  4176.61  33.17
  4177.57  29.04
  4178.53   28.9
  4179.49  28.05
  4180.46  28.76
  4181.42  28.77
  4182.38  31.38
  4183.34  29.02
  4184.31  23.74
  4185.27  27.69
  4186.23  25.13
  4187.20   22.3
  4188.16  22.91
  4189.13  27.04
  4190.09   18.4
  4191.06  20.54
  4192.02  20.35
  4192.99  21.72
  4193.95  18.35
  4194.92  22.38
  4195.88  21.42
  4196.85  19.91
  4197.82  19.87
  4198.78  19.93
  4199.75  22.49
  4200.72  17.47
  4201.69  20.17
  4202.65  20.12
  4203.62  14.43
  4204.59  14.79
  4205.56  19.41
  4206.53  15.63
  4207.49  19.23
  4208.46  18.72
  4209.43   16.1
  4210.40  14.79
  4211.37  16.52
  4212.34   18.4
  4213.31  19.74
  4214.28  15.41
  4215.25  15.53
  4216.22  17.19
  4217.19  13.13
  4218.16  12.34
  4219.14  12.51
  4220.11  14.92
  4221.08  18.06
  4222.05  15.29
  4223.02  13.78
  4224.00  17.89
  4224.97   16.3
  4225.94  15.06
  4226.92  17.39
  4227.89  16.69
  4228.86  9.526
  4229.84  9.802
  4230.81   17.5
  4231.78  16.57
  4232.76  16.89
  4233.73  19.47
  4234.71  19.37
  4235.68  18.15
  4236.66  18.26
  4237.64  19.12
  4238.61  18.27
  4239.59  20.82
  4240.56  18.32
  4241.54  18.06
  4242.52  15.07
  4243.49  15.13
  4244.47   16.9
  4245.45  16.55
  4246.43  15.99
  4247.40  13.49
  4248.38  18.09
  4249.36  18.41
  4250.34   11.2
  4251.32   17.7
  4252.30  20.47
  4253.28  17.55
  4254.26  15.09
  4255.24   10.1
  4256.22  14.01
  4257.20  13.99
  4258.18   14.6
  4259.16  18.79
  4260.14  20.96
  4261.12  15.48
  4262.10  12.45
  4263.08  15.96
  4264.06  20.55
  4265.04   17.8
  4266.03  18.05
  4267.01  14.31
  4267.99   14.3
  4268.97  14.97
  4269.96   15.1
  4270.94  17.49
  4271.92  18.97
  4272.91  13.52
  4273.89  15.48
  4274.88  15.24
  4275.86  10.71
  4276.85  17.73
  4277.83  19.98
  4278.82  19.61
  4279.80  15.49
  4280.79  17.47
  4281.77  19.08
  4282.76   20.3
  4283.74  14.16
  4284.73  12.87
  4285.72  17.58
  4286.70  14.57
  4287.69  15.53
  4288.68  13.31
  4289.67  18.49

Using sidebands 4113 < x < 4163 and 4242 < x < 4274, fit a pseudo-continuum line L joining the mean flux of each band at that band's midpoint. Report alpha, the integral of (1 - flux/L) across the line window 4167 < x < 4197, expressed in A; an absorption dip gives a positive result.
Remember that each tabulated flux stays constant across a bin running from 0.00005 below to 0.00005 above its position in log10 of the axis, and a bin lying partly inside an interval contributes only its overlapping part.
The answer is 9.1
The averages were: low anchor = 53.9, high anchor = 16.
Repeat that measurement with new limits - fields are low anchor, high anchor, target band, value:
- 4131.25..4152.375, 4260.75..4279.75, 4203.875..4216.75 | 6.5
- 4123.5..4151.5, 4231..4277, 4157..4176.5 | 3.2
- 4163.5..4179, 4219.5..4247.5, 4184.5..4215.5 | 8.2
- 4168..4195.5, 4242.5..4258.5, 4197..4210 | 3.1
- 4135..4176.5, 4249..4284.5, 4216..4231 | 7.0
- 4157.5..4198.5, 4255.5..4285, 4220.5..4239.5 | 5.1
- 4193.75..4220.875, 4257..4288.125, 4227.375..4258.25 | 1.1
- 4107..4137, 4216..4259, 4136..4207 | 9.8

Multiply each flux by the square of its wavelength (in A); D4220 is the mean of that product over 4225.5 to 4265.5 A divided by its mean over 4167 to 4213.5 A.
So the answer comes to 0.7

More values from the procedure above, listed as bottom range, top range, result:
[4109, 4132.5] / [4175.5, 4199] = 0.44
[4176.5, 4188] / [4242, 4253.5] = 0.61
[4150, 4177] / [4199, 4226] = 0.41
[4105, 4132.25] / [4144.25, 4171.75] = 0.79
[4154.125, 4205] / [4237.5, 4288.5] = 0.56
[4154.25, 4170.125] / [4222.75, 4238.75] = 0.42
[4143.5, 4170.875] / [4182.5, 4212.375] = 0.46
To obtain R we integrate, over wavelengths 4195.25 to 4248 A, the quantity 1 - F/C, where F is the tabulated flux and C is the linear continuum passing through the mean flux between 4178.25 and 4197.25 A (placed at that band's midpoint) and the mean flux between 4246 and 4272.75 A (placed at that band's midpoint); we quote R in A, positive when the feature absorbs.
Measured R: 8.8 A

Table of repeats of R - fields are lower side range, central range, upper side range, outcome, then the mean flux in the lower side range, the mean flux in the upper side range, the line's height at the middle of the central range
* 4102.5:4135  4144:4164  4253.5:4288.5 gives 0.0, 57.2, 16.1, 47.6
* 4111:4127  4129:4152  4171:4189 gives -2.8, 59.1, 29.7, 48.7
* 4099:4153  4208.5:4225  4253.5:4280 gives 7.8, 55.2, 16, 29.9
